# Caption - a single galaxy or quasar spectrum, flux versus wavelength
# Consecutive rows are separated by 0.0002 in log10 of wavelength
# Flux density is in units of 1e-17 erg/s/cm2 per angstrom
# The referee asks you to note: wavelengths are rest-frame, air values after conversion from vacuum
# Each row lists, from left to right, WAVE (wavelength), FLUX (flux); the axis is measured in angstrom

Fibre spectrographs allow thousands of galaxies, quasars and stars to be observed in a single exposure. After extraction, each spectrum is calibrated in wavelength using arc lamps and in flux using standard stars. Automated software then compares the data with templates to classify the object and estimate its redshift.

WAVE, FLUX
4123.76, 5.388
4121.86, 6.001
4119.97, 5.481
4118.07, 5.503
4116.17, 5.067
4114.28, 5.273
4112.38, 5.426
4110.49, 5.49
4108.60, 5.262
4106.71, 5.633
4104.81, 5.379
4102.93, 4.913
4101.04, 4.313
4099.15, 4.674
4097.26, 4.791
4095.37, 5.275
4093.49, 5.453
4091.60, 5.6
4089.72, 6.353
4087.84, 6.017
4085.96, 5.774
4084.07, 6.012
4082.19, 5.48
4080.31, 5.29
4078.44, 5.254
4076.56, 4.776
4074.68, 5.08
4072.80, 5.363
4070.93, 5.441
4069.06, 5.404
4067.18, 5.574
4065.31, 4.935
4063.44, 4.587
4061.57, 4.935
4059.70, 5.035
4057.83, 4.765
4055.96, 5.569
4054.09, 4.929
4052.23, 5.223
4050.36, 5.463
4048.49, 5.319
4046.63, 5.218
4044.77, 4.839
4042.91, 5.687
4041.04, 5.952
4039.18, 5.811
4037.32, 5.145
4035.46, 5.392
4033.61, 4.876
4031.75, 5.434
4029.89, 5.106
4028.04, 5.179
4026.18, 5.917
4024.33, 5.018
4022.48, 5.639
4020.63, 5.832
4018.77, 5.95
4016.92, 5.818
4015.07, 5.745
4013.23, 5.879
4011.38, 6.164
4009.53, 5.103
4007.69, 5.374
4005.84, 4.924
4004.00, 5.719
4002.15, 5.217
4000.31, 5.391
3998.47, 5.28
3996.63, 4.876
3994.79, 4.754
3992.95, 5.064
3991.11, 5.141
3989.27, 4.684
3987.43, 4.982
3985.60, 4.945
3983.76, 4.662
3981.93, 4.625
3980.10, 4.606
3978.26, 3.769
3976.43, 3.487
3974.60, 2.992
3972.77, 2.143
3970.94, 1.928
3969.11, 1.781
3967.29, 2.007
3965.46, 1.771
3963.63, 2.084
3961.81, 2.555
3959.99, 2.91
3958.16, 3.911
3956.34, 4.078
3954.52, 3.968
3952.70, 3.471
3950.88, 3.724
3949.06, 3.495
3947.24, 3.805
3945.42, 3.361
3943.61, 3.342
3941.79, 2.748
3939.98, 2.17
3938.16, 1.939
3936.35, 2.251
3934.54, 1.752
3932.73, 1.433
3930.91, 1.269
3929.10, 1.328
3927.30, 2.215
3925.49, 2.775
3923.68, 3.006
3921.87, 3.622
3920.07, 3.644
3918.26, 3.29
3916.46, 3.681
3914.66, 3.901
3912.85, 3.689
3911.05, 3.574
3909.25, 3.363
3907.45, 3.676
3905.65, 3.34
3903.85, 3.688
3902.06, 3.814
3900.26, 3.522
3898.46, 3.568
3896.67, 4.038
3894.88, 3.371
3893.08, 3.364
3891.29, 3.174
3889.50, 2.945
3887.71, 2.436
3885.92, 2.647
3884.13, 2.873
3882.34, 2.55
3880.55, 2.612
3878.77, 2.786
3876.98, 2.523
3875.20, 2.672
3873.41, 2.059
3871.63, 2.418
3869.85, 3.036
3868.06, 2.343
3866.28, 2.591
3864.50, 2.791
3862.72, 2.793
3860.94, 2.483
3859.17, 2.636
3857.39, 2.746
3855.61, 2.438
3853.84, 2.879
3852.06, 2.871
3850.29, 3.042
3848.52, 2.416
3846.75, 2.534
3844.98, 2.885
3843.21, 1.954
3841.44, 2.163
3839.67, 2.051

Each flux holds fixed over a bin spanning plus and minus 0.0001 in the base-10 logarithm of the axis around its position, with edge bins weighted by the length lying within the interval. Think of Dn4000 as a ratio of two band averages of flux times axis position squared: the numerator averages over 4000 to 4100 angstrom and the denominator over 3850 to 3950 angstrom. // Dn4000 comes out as 2.00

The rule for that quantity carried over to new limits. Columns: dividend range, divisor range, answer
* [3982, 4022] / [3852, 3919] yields 1.85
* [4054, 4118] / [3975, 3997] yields 1.21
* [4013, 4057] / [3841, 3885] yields 2.28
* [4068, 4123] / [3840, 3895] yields 2.26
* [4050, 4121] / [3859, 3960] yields 1.93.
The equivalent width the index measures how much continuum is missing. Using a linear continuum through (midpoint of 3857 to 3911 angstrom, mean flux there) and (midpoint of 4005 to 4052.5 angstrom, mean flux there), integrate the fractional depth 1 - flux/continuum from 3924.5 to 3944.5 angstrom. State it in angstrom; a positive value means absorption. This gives 9.03 angstrom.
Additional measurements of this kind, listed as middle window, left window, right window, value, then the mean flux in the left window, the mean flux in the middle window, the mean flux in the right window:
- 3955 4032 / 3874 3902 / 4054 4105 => -3.3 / 3.02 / 4.48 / 5.25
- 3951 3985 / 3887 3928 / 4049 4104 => 7.3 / 3.39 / 3.18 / 5.25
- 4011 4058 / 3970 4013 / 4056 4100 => -4.8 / 4.62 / 5.46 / 5.31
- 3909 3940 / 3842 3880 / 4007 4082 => 7.1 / 2.61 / 2.72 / 5.35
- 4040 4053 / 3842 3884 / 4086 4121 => -1.9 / 2.61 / 5.39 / 5.34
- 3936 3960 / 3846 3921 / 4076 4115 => 3.1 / 3.02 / 3.26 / 5.36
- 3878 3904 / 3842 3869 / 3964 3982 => -4.5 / 2.62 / 3.15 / 2.81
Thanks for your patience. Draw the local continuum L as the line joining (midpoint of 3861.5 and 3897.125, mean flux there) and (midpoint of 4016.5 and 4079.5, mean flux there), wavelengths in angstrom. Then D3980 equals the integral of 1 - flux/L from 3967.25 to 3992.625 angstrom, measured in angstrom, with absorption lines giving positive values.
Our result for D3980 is 3.1 angstrom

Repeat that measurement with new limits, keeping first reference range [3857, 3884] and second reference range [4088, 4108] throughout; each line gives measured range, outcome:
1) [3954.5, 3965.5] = 1.8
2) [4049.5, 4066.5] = -0.9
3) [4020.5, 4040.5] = -4.1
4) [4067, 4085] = -1.2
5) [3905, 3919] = -2.2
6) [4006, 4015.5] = -3.0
